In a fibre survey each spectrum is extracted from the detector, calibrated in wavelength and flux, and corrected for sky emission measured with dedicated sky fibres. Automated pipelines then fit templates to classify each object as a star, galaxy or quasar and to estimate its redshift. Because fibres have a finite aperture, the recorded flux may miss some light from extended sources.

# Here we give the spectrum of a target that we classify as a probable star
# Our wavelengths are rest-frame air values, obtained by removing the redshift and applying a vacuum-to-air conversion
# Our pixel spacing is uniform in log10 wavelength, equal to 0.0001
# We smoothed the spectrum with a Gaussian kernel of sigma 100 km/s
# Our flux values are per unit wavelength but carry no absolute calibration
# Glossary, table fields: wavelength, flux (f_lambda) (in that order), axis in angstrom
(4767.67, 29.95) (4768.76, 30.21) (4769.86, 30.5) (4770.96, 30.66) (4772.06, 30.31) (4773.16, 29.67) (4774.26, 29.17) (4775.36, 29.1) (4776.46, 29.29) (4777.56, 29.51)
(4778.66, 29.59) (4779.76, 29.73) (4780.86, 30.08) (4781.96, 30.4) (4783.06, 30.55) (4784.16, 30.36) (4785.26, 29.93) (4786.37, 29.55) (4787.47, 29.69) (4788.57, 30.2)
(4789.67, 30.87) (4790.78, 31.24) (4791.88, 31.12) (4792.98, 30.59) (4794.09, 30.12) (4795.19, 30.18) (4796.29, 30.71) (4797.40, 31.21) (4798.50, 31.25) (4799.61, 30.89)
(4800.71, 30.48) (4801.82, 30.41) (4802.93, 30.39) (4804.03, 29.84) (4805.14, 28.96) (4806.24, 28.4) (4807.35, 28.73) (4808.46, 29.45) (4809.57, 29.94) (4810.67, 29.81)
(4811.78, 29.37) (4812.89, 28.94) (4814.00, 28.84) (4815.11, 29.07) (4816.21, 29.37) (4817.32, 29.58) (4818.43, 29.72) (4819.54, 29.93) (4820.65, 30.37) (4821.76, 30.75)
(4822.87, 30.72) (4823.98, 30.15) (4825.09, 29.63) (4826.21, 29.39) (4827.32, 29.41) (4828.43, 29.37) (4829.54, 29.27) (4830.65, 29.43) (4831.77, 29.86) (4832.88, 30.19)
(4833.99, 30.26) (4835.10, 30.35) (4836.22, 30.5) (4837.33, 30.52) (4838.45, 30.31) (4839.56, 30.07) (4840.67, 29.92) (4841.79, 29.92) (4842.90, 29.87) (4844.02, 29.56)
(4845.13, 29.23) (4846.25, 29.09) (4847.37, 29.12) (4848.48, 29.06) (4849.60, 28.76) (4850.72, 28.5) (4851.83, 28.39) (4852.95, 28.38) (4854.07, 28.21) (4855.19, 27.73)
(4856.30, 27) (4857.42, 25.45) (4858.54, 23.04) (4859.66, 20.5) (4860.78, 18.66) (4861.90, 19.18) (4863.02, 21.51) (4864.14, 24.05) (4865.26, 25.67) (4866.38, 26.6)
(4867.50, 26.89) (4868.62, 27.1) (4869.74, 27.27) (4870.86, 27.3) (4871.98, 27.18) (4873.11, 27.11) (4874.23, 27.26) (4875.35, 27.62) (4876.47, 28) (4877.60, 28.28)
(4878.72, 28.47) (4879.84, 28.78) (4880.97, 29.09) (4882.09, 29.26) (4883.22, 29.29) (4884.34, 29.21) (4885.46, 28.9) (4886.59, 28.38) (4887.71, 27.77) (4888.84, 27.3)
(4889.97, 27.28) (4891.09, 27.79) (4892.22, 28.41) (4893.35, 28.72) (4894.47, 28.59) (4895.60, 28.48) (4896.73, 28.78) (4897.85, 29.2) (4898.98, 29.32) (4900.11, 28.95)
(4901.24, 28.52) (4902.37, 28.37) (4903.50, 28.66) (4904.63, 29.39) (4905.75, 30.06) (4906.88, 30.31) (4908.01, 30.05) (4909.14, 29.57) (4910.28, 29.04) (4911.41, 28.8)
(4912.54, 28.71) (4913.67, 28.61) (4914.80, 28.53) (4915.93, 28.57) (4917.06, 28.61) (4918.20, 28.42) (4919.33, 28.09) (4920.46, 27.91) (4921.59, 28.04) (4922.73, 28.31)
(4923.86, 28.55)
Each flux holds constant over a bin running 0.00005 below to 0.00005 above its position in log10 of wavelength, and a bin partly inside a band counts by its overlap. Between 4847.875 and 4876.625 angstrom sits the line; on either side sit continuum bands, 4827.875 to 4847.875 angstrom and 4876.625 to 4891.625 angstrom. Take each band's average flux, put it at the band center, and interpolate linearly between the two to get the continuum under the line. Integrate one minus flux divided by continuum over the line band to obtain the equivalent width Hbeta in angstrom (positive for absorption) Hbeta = 3.1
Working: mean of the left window 29.8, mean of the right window 28.4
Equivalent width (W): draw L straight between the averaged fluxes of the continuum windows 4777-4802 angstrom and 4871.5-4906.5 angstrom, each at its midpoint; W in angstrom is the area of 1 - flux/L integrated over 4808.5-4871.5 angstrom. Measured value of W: 2.56 angstrom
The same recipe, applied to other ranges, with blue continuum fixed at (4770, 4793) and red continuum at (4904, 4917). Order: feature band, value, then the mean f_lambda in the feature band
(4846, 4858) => 0.60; 28.1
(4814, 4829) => 0.02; 29.8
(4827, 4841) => -0.11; 30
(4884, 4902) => 0.54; 28.5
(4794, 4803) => -0.21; 30.7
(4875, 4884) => 0.24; 28.6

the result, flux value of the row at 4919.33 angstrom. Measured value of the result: 28.09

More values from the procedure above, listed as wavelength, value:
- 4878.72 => 28.47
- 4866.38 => 26.6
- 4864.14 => 24.05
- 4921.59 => 28.04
